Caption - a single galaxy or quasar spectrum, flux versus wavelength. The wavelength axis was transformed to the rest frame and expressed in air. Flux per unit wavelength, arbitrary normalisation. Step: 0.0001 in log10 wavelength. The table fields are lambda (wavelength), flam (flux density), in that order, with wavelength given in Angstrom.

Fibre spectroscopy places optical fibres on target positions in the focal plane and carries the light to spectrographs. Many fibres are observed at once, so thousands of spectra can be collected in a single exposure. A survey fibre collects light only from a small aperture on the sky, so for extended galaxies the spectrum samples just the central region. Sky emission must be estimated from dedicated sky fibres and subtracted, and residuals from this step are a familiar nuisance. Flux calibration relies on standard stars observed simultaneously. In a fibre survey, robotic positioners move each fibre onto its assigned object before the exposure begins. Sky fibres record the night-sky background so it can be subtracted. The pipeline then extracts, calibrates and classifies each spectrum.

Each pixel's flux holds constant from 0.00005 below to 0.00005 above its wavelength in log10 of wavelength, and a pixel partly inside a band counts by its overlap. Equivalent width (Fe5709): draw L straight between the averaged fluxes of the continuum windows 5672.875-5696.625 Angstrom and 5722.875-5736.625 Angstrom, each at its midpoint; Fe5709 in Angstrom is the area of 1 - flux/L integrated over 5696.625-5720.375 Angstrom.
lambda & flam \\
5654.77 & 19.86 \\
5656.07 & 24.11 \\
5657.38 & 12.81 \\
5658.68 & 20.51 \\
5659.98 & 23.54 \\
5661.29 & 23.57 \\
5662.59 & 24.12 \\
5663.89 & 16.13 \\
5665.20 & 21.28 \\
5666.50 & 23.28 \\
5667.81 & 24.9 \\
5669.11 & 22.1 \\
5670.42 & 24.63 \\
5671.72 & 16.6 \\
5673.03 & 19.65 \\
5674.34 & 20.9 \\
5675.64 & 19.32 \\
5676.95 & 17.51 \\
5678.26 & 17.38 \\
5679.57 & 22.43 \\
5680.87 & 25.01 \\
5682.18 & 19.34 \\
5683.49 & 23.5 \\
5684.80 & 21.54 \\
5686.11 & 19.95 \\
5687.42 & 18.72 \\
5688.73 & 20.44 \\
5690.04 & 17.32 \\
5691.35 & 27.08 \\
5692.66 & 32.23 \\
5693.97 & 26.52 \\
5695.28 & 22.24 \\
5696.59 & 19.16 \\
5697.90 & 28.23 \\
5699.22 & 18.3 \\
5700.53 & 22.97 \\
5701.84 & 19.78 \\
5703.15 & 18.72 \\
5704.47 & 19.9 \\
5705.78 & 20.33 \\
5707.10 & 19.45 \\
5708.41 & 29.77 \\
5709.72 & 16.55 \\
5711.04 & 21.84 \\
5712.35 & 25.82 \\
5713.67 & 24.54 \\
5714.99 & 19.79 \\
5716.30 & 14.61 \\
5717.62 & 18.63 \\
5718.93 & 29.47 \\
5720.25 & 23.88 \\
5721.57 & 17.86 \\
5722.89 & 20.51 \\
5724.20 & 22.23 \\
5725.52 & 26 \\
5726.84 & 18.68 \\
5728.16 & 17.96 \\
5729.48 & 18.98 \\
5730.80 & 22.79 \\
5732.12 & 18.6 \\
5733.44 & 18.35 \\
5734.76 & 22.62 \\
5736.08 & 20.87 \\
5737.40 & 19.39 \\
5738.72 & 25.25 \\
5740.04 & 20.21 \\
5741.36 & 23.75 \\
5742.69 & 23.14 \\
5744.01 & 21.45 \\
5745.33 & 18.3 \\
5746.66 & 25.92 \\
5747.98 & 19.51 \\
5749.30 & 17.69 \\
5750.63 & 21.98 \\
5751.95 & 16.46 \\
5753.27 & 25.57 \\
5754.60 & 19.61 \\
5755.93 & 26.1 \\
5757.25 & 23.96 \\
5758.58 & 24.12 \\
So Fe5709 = -0.6 Angstrom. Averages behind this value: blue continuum 21.7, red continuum 20.7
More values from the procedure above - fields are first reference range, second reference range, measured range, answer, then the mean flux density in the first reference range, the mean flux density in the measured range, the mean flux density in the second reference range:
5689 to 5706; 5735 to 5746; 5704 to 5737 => 1.2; 22.5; 21.2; 21.6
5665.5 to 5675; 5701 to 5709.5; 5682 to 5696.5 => -0.8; 21.7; 22.6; 21.1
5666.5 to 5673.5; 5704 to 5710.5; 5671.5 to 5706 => 0.2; 21.8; 21.4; 21.3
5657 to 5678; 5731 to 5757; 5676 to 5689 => 0.2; 20.7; 20.5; 21.4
